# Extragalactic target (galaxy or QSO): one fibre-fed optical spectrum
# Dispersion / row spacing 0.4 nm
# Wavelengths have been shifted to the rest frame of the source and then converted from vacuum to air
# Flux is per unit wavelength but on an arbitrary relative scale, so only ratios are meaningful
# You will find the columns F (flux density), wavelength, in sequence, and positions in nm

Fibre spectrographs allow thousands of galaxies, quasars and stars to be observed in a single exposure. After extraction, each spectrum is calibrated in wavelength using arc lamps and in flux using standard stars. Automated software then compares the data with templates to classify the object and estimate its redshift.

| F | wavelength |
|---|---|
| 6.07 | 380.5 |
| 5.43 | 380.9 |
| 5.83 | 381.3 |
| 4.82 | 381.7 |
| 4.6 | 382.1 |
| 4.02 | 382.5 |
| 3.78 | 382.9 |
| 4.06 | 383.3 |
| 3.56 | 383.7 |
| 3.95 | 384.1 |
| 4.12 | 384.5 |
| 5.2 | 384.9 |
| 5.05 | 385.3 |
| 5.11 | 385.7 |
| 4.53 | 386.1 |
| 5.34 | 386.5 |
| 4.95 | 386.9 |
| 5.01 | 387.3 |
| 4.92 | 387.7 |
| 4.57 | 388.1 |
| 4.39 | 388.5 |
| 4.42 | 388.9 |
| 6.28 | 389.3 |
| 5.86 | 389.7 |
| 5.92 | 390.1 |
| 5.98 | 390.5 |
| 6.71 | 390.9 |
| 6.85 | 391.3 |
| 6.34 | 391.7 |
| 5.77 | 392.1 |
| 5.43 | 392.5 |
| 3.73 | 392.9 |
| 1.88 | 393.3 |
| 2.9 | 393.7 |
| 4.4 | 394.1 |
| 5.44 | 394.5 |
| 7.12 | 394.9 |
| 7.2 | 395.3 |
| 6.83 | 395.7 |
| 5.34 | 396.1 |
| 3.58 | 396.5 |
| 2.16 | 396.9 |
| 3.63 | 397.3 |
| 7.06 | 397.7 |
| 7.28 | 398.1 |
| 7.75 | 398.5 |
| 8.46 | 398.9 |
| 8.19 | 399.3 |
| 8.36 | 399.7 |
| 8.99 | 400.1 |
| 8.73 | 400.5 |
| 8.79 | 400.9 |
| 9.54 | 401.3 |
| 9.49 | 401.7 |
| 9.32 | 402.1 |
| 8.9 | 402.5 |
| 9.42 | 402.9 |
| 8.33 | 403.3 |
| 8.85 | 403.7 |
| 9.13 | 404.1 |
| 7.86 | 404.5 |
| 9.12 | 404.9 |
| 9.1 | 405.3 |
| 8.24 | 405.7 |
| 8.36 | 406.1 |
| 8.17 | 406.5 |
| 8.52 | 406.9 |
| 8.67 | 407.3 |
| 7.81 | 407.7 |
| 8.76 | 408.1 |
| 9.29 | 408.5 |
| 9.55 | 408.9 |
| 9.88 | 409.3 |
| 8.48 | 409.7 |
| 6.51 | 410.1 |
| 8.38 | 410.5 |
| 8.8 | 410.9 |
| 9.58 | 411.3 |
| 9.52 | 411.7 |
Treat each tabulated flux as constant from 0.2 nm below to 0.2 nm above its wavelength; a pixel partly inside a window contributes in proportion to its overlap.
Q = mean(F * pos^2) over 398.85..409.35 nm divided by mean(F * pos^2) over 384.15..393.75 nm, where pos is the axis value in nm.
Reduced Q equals 1.87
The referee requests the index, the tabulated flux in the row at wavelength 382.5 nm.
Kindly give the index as 4.02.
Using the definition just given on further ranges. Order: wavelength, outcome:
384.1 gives 3.95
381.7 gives 4.82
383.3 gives 4.06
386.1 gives 4.53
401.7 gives 9.49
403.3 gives 8.33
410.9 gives 8.8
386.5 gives 5.34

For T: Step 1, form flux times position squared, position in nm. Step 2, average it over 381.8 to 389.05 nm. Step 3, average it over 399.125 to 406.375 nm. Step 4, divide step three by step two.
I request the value 2.12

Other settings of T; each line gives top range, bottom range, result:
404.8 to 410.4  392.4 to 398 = 1.90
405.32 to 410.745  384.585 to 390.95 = 1.81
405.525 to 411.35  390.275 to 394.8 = 1.83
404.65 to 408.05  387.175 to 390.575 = 1.77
